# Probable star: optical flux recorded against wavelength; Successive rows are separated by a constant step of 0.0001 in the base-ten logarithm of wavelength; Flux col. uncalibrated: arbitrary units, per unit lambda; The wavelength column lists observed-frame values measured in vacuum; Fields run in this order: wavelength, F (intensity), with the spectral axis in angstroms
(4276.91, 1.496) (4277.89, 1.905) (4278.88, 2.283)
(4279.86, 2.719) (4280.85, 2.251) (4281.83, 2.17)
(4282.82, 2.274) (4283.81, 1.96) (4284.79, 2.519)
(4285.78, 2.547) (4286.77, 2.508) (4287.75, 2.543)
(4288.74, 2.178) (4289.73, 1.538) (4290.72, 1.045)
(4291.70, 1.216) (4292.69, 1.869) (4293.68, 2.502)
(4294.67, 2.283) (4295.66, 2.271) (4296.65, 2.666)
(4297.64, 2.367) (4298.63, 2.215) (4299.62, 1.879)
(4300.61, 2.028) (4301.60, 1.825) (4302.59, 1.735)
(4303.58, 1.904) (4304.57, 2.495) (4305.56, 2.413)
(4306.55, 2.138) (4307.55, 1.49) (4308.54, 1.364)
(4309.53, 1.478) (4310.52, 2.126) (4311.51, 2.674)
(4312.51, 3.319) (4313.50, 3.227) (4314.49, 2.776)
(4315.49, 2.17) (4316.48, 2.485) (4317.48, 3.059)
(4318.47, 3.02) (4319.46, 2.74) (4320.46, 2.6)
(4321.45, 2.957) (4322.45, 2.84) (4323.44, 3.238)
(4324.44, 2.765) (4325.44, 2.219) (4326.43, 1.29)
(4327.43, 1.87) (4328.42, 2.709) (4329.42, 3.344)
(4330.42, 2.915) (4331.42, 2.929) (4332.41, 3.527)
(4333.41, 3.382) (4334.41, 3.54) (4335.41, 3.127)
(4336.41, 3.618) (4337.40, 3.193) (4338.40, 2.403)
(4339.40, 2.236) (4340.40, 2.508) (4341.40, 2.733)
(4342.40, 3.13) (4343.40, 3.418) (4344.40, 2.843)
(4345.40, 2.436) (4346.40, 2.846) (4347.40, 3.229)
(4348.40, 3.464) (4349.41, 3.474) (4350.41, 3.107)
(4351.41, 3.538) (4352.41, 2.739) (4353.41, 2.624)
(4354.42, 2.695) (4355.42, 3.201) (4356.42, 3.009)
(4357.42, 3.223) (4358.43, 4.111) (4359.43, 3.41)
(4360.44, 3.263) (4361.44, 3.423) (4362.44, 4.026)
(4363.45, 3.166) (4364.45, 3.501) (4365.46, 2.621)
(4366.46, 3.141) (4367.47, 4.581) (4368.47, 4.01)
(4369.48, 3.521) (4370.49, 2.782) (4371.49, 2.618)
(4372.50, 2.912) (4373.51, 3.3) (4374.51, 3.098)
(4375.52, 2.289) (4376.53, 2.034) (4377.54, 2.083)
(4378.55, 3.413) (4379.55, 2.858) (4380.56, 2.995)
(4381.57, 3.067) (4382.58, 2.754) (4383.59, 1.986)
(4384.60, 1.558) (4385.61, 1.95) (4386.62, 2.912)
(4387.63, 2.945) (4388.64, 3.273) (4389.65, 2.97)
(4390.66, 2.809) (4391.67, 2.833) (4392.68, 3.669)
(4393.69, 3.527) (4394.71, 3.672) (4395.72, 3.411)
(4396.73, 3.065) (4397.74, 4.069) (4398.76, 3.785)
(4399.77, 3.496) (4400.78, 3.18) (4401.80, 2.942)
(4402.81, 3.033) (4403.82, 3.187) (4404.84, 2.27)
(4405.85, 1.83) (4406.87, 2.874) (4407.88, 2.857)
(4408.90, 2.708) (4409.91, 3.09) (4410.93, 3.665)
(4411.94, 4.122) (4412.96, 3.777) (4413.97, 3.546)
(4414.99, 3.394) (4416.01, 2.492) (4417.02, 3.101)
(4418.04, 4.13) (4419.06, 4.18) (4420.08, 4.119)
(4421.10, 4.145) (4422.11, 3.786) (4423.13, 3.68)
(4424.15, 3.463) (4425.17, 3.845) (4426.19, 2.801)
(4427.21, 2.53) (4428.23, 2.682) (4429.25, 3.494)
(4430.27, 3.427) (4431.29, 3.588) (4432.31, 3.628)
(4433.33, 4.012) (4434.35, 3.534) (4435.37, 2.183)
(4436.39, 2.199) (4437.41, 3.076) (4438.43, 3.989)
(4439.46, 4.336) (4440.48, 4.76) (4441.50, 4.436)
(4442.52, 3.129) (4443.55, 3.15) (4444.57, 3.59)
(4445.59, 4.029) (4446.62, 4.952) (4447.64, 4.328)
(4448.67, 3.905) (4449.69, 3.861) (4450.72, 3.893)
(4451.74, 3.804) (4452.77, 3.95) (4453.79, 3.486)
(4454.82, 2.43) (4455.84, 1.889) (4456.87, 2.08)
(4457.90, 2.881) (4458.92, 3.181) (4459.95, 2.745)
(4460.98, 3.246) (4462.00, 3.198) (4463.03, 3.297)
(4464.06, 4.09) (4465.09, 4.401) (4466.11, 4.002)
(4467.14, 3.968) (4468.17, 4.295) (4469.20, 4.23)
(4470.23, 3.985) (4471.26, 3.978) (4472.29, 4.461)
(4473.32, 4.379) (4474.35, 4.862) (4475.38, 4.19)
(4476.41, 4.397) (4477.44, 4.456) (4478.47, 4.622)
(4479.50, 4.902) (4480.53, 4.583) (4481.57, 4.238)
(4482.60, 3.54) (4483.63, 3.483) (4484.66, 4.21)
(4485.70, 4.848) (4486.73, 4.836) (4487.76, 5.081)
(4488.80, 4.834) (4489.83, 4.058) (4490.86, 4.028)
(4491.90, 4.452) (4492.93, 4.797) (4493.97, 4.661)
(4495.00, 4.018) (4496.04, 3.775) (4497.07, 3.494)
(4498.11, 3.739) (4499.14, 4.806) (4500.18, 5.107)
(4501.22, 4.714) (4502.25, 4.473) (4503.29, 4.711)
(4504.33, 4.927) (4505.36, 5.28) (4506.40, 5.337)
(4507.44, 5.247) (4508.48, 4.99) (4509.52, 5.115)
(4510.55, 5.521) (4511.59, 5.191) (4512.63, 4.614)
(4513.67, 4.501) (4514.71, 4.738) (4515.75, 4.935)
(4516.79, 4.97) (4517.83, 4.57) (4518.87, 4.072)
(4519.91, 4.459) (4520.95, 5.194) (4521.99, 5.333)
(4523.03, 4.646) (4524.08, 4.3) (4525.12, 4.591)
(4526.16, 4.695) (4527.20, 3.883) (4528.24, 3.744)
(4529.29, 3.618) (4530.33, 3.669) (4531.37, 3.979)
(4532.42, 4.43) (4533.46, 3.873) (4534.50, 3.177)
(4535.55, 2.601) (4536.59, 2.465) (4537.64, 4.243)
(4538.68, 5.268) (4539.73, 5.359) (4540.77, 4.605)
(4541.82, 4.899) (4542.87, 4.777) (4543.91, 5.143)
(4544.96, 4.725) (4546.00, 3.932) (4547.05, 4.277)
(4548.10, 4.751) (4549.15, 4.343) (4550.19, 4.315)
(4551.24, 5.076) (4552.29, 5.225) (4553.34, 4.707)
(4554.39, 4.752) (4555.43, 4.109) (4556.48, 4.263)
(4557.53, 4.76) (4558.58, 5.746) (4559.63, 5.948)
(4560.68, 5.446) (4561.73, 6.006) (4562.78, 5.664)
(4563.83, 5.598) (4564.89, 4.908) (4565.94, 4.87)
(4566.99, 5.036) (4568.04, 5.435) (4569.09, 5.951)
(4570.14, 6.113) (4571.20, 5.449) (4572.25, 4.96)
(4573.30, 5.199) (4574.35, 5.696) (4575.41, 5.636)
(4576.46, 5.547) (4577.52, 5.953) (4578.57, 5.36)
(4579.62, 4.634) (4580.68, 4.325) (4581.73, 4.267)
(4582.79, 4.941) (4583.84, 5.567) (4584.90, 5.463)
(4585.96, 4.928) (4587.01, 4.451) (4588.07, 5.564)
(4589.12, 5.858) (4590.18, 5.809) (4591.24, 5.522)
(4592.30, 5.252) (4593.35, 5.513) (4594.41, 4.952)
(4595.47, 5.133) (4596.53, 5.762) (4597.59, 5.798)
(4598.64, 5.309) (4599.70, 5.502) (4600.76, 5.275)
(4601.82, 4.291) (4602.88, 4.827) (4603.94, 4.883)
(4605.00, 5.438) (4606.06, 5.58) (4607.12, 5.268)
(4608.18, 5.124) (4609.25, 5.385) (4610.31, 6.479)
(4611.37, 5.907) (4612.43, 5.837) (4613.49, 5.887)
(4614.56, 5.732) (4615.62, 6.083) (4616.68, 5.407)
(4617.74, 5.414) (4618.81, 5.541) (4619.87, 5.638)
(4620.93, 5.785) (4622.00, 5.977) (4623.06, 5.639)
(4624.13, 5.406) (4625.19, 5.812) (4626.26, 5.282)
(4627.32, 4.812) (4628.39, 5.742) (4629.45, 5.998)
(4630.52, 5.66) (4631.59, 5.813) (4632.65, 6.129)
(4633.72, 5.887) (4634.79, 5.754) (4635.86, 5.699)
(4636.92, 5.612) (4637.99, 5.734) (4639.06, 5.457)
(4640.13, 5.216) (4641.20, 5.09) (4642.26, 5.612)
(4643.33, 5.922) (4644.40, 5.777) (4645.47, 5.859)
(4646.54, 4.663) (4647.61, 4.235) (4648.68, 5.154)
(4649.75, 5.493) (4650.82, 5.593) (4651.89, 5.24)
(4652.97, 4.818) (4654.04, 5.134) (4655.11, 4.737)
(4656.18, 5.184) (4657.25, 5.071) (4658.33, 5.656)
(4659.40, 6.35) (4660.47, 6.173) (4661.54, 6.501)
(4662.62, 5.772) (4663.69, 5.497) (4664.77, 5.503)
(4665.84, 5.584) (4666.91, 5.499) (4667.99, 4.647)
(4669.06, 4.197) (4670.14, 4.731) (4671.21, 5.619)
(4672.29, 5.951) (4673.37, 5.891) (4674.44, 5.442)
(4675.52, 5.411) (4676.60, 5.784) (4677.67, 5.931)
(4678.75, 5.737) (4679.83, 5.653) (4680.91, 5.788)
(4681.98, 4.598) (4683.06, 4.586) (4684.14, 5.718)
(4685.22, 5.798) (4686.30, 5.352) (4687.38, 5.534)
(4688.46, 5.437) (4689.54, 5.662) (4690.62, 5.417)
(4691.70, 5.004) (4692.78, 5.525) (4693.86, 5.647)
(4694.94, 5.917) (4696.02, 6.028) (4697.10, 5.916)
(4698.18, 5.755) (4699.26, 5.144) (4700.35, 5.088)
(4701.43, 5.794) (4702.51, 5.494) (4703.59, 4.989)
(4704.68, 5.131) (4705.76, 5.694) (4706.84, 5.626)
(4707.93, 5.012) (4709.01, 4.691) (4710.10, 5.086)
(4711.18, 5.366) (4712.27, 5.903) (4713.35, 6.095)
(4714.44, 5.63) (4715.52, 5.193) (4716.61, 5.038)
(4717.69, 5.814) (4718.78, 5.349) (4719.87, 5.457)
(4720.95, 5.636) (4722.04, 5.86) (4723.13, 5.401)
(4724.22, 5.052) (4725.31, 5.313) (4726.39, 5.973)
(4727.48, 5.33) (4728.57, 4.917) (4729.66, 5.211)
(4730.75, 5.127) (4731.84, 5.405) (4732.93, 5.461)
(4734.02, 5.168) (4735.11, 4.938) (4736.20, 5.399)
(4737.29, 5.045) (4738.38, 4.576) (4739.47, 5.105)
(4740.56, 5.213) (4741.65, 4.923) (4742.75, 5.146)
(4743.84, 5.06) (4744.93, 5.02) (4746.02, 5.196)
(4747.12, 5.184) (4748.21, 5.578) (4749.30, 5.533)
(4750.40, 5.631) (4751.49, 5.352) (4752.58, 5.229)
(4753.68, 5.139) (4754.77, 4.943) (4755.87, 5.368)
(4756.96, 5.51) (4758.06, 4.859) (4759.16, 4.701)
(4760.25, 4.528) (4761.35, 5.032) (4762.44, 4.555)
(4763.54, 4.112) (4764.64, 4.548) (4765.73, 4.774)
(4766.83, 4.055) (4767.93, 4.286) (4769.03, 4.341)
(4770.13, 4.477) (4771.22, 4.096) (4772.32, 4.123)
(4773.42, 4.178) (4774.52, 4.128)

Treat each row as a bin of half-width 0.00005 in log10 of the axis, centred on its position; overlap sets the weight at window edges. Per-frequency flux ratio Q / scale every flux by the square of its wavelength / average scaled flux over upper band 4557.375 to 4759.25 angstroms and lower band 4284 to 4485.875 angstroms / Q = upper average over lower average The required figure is 1.94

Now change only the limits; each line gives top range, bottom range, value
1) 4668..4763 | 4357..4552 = 1.56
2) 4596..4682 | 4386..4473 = 1.75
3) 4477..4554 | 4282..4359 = 1.89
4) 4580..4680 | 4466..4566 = 1.26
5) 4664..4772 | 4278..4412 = 2.23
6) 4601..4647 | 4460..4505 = 1.38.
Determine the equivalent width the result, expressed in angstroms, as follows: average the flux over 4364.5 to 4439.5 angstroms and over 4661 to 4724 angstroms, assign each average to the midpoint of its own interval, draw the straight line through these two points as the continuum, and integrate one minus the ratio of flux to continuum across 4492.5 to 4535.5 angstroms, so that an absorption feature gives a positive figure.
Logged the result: -4.90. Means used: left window 3.17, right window 5.47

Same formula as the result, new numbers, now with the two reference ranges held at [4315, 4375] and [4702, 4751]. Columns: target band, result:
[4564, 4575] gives -2.51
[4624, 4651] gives -4.18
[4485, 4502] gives -2.31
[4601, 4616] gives -2.81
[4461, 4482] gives -2.29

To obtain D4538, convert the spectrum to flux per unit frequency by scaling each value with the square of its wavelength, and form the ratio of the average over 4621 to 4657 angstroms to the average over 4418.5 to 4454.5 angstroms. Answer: 1.6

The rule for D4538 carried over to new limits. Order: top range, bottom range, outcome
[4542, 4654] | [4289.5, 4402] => 2.12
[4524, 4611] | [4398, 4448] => 1.53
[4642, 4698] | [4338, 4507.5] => 1.72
